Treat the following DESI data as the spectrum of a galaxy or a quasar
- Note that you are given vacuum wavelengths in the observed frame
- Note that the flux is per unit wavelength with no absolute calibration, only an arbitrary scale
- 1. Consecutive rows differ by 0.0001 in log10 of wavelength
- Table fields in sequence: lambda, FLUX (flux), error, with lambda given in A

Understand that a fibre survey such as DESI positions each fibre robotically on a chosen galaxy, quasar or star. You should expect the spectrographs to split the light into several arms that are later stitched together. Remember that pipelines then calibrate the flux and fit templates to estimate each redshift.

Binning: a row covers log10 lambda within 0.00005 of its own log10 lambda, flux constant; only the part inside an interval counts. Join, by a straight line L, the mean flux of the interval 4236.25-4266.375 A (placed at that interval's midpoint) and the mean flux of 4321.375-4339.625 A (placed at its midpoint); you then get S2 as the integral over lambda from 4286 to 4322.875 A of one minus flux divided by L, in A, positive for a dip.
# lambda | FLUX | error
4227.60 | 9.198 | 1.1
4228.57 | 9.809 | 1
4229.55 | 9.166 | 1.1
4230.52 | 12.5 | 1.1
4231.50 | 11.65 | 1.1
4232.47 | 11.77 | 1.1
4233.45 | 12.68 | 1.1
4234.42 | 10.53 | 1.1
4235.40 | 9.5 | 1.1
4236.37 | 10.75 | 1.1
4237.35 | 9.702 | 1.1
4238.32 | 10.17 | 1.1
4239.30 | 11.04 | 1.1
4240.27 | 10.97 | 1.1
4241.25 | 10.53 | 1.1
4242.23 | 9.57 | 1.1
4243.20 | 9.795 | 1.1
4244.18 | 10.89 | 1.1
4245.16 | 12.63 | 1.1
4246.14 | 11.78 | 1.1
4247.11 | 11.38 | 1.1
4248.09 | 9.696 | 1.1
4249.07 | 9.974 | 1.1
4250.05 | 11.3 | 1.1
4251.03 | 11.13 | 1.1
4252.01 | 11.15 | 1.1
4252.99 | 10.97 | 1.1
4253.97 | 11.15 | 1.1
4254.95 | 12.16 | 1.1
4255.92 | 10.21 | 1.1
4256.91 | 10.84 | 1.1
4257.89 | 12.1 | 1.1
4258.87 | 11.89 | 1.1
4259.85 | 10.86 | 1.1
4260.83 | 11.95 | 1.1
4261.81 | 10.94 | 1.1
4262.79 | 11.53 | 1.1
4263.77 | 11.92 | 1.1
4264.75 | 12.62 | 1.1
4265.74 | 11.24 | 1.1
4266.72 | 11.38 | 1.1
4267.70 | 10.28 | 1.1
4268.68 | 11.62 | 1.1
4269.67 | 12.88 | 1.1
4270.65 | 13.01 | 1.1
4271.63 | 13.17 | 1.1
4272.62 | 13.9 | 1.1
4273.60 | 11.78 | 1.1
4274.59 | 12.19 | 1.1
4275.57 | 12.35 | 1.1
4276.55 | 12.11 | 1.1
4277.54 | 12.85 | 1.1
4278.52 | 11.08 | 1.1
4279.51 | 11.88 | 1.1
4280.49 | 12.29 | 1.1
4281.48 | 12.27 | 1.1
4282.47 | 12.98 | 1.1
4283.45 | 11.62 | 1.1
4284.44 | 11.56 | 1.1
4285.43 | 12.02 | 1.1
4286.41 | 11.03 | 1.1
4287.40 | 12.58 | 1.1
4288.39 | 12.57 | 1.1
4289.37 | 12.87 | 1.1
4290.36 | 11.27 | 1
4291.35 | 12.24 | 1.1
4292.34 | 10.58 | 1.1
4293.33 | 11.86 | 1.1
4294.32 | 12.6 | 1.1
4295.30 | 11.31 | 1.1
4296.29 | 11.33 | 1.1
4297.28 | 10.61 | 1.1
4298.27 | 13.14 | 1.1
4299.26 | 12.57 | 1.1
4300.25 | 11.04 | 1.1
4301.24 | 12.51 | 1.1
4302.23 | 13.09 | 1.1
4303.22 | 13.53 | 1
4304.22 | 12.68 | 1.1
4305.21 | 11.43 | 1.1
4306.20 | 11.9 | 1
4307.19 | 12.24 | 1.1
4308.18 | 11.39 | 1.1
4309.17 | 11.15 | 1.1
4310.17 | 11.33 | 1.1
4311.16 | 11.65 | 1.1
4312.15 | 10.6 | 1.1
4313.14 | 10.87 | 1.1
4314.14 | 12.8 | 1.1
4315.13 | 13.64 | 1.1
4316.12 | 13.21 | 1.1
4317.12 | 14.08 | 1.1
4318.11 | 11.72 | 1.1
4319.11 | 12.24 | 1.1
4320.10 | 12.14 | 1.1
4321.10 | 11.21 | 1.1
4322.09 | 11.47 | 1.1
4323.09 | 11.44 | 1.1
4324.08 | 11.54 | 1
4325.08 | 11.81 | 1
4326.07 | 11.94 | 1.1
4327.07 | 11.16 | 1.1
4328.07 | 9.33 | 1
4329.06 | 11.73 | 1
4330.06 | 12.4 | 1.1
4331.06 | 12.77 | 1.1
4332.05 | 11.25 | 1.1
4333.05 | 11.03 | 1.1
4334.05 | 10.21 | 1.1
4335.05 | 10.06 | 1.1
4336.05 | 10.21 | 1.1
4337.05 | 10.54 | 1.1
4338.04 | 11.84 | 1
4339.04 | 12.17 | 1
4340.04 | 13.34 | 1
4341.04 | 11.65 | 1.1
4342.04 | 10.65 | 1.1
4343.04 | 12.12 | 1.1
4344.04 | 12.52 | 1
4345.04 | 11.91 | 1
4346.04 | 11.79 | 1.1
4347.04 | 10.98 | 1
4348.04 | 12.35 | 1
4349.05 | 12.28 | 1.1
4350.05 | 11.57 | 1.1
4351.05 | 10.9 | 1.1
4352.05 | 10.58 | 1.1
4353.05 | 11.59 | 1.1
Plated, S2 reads -2.6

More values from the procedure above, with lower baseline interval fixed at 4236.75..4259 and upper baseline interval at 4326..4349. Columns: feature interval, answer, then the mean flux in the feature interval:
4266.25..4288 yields -2.1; 12.1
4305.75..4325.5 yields -1.0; 11.9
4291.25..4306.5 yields -1.1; 12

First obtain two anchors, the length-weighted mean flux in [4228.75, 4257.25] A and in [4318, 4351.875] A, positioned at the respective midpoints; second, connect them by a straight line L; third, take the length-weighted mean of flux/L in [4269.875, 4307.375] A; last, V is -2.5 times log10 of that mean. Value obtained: -0.09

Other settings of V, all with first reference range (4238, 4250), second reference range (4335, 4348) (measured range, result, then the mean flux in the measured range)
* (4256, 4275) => -0.09 mag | 11.9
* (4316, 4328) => -0.04 mag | 11.9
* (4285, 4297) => -0.06 mag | 11.8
